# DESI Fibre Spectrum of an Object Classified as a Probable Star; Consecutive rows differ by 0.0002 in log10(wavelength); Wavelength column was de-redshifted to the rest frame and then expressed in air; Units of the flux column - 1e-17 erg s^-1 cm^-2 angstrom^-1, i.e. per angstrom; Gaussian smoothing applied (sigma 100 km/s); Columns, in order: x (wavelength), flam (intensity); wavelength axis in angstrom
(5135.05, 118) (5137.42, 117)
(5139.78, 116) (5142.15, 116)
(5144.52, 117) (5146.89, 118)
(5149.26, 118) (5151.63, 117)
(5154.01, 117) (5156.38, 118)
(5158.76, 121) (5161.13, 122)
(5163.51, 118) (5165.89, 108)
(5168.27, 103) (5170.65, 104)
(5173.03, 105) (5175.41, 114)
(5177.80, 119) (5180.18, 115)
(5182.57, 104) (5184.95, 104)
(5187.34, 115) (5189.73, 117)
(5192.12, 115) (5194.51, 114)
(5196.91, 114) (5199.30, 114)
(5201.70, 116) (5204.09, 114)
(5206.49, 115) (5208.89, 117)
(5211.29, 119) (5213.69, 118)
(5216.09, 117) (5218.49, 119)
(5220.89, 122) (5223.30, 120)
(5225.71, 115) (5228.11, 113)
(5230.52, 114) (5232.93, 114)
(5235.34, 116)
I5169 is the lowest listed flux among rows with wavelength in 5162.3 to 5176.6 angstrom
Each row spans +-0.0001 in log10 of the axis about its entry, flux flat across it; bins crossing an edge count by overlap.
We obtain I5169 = 103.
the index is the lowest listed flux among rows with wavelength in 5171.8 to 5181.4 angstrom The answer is 105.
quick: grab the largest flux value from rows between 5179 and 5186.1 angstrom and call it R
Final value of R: 115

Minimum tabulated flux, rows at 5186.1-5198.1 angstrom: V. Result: 114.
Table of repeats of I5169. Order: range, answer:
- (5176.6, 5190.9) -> 104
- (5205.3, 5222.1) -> 115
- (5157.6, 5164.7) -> 118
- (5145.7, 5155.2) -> 117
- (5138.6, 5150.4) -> 116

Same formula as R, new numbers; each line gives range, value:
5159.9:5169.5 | 122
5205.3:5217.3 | 119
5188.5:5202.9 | 117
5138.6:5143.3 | 116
